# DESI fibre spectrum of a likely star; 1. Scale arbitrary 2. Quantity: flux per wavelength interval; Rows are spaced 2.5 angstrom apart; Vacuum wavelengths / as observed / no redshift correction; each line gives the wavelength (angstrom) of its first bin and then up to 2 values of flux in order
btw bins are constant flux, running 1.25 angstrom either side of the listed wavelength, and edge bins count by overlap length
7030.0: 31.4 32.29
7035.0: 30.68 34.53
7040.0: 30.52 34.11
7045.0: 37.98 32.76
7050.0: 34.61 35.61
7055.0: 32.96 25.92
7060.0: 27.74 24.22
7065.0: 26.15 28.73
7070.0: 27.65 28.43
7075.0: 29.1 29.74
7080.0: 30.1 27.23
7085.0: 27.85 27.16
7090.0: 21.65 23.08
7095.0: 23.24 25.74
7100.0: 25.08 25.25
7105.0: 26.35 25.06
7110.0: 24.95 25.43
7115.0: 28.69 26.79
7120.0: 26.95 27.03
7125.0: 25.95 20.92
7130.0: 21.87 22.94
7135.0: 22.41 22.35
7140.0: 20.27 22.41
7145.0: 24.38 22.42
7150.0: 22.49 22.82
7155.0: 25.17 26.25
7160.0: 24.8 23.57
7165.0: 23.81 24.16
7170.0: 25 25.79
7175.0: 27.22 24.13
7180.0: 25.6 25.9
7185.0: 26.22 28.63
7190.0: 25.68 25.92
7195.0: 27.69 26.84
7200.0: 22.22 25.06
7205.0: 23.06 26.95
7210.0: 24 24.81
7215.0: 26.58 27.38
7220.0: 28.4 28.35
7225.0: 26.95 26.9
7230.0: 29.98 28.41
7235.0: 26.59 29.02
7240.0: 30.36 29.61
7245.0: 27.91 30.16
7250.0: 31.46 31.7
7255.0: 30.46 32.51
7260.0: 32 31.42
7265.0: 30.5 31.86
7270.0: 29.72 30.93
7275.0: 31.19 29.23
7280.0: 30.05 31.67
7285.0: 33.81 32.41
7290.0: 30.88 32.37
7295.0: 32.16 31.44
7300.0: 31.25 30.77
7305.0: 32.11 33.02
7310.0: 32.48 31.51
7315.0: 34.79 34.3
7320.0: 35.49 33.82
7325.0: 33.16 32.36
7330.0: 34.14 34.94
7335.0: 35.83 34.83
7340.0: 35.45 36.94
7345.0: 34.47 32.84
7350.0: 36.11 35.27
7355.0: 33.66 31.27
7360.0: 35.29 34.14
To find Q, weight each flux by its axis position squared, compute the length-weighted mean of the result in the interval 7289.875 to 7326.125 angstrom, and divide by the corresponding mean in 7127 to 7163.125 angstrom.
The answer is 1.5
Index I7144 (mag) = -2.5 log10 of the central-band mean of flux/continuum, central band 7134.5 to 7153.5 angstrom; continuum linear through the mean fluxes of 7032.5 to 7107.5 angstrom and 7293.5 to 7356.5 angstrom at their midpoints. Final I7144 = 0.32 mag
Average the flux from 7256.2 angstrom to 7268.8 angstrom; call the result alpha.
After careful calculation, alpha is 31.6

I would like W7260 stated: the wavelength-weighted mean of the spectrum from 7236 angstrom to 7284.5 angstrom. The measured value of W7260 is 30.6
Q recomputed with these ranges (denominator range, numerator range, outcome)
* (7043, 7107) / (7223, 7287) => 1.13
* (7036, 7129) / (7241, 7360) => 1.24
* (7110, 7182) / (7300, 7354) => 1.47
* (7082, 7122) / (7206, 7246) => 1.11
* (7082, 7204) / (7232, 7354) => 1.35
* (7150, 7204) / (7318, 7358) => 1.43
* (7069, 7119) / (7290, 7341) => 1.34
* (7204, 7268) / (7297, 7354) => 1.21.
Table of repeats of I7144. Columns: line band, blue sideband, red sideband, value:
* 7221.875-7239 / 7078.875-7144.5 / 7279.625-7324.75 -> 0.060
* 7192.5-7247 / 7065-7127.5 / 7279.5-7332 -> 0.117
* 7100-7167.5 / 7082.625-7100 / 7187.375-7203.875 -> 0.044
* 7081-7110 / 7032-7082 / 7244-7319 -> 0.214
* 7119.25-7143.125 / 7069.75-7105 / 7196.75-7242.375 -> 0.146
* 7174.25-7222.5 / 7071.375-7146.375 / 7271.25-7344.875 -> 0.109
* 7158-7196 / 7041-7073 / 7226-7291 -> 0.189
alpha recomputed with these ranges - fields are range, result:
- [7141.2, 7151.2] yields 22.9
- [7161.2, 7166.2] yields 23.7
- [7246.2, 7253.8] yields 31.1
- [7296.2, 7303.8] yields 31.2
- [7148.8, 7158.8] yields 24.2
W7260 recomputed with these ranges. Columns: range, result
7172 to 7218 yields 25.7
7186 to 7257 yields 27.6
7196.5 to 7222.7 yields 25.7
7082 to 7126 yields 25.7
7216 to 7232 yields 28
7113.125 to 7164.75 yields 24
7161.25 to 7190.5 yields 25.5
